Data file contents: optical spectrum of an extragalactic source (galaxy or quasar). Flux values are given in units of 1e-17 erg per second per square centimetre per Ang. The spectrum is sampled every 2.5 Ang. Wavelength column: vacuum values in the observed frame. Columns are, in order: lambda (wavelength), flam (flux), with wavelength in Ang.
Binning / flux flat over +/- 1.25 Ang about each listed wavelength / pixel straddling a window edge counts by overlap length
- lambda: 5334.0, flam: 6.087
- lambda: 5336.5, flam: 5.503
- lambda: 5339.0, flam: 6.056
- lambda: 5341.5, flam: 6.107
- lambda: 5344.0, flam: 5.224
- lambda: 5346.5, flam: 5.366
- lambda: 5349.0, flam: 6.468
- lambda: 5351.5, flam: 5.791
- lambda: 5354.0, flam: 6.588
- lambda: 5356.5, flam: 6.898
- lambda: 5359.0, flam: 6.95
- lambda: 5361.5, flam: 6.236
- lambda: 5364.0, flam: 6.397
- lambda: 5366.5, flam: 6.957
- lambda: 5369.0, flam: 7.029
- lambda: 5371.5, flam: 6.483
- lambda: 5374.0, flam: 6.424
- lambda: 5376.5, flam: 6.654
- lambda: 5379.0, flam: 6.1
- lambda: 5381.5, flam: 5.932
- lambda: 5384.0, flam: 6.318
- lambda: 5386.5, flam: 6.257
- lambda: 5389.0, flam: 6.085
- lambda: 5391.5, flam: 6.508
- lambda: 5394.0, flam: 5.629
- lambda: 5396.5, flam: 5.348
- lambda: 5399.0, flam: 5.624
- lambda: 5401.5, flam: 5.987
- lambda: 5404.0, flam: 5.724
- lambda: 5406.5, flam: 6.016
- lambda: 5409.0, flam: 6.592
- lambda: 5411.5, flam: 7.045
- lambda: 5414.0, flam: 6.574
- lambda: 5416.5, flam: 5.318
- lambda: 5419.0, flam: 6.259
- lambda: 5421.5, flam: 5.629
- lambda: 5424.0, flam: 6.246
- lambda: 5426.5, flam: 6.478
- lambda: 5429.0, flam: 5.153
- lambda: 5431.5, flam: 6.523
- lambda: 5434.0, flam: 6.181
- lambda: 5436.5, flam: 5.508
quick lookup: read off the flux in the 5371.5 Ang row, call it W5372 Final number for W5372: 6.483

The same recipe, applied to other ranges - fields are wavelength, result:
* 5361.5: 6.236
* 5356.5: 6.898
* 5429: 5.153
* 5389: 6.085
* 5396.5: 5.348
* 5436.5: 5.508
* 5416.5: 5.318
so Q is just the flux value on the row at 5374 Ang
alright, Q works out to 6.424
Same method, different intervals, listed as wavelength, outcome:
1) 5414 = 6.574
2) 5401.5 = 5.987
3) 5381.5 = 5.932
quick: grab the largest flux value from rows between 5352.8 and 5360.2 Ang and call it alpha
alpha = 6.95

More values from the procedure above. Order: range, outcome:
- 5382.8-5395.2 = 6.508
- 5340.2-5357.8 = 6.898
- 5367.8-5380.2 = 7.029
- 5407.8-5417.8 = 7.045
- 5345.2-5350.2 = 6.468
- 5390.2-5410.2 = 6.592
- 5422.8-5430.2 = 6.478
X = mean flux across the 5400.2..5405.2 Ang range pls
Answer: 5.85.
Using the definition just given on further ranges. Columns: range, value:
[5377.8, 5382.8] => 6.02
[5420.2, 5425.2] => 5.94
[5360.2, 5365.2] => 6.32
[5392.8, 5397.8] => 5.49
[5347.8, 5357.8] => 6.44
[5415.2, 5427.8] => 5.99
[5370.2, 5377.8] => 6.52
